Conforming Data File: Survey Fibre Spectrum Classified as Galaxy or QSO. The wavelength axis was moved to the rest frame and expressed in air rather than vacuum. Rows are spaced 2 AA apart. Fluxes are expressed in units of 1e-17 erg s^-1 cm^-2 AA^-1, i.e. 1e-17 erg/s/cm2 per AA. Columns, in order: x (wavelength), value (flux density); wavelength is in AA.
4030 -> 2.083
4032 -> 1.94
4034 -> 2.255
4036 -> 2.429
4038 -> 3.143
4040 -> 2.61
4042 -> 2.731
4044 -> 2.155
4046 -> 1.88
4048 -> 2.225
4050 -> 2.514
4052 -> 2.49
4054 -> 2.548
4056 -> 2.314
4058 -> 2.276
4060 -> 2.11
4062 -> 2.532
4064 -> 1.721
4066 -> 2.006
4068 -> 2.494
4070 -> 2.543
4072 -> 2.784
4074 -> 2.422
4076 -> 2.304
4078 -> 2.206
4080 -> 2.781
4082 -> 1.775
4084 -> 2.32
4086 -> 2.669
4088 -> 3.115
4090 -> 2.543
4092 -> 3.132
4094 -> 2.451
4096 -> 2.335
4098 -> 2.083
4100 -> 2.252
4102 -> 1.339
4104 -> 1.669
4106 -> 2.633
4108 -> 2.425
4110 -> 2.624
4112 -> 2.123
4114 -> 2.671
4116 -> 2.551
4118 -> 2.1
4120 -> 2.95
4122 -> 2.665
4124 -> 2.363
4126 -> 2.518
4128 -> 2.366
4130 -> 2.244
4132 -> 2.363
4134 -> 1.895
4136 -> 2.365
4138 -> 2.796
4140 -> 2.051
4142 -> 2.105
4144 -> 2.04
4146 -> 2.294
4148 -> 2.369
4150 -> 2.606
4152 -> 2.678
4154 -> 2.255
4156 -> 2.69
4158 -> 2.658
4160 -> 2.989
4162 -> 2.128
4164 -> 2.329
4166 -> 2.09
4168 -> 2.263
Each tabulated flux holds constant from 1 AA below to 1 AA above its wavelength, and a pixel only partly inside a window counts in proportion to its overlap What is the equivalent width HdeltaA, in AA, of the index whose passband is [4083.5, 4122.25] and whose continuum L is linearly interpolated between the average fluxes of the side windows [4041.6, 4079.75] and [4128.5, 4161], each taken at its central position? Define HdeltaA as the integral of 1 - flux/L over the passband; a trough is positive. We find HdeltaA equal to -1.05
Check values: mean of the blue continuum 2.33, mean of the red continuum 2.4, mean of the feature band 2.43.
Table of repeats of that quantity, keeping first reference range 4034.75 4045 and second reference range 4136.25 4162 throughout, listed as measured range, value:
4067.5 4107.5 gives 2.3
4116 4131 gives 0.1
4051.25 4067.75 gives 2.0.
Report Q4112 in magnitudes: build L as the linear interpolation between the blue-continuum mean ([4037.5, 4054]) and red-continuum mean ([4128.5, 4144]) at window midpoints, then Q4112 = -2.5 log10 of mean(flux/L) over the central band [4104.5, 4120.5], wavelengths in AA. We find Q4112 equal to -0.08 mag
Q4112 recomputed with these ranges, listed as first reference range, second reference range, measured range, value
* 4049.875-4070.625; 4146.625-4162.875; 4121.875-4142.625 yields 0.071 mag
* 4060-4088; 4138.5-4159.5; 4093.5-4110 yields 0.101 mag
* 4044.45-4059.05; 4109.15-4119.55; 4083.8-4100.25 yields -0.077 mag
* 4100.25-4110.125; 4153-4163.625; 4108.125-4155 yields -0.039 mag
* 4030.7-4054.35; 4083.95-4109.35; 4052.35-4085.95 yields 0.028 mag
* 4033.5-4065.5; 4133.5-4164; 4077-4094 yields -0.080 mag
